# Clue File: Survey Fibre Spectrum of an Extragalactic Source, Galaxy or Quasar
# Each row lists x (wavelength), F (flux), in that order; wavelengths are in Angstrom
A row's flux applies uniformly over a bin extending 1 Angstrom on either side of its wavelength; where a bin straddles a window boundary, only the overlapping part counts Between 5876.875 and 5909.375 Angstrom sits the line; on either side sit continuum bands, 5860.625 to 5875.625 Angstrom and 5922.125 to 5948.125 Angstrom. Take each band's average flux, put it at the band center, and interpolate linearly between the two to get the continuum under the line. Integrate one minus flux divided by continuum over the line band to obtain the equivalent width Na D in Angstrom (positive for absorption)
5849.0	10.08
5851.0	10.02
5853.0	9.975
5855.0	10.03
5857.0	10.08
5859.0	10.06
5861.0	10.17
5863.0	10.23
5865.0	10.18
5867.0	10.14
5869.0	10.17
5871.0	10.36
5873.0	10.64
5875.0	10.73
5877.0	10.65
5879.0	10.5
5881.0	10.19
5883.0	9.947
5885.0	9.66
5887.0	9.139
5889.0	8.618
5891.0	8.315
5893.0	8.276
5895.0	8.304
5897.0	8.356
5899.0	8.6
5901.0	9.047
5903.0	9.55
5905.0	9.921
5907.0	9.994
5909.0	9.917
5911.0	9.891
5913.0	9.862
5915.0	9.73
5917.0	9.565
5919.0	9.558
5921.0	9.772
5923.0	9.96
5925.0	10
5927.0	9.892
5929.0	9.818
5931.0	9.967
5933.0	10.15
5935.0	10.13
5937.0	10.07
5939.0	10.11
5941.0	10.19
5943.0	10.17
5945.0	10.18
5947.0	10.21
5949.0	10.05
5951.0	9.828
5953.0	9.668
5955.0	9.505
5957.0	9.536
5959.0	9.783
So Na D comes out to 2.9 Angstrom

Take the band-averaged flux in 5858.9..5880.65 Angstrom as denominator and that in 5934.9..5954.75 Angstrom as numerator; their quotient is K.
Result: 0.97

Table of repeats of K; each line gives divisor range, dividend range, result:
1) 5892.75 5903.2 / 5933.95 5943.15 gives 1.17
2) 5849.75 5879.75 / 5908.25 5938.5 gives 0.96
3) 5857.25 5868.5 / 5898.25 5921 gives 0.95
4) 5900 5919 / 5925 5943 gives 1.03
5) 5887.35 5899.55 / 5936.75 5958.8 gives 1.18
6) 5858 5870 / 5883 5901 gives 0.86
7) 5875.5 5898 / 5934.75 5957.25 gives 1.07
